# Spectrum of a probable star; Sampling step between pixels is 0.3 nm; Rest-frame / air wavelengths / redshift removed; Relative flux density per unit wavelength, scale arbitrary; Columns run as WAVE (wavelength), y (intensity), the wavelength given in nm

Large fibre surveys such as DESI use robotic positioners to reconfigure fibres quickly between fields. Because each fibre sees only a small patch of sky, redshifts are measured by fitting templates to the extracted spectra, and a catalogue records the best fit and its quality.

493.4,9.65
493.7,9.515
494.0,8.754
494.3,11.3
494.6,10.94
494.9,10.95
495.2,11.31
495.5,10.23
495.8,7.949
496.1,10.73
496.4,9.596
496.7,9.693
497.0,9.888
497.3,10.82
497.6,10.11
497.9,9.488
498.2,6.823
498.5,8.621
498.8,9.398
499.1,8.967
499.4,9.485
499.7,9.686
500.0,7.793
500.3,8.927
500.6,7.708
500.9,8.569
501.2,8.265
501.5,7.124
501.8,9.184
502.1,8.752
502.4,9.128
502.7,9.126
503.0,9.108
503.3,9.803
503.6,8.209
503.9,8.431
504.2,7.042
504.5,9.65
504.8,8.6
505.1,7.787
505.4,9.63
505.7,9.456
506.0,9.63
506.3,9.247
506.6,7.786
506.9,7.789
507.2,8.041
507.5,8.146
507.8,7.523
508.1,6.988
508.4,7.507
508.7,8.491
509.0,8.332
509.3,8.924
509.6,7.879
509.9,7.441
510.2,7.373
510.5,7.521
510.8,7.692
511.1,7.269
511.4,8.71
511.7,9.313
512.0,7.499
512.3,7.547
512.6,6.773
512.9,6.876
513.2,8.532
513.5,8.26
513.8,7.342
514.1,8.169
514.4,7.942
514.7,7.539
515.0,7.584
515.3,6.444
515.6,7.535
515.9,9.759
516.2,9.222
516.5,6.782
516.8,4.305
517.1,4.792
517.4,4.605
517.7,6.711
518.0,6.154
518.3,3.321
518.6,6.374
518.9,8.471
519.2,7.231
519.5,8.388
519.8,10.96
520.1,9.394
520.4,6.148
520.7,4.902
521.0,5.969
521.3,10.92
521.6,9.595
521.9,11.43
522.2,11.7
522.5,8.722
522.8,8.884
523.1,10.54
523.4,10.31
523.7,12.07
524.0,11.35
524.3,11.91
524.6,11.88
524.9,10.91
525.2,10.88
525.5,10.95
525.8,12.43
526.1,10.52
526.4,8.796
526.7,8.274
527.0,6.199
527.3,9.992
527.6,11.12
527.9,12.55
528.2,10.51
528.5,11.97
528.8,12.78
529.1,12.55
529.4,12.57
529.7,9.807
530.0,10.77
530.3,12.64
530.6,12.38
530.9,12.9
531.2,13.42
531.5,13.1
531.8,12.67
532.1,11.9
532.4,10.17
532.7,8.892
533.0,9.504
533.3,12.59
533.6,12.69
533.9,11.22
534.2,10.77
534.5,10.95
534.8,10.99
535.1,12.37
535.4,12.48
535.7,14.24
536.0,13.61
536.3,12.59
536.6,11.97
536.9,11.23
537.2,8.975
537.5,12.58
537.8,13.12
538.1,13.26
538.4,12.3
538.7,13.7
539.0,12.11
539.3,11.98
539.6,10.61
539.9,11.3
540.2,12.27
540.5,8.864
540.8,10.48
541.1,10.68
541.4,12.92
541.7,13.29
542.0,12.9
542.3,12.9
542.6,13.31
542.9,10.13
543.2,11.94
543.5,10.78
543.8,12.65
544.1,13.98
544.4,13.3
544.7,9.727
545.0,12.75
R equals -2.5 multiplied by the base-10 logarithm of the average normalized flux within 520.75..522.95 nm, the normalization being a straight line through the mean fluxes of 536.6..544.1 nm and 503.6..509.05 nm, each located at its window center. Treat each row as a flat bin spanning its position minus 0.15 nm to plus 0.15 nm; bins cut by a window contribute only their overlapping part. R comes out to 0.06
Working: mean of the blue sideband 8.33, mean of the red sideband 11.9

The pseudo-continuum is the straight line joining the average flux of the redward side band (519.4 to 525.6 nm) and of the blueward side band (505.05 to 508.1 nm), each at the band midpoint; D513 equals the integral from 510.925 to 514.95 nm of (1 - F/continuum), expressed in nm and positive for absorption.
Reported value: 0.54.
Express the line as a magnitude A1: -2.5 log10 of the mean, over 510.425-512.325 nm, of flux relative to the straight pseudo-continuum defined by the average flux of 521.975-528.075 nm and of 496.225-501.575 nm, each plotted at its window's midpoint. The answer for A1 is 0.21 mag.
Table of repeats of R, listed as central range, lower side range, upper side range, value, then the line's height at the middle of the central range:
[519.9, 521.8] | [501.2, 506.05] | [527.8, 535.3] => 0.304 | 10.6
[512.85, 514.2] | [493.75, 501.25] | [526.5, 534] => 0.295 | 10.4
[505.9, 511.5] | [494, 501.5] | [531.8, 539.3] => 0.255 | 10.1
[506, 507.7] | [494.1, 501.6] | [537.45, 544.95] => 0.194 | 9.94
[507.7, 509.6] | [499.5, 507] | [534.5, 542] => 0.155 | 9.18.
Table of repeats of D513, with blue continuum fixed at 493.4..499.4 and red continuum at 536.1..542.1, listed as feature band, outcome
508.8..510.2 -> 0.31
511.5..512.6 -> 0.27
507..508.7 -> 0.43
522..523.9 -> 0.11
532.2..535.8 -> 0.07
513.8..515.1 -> 0.35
